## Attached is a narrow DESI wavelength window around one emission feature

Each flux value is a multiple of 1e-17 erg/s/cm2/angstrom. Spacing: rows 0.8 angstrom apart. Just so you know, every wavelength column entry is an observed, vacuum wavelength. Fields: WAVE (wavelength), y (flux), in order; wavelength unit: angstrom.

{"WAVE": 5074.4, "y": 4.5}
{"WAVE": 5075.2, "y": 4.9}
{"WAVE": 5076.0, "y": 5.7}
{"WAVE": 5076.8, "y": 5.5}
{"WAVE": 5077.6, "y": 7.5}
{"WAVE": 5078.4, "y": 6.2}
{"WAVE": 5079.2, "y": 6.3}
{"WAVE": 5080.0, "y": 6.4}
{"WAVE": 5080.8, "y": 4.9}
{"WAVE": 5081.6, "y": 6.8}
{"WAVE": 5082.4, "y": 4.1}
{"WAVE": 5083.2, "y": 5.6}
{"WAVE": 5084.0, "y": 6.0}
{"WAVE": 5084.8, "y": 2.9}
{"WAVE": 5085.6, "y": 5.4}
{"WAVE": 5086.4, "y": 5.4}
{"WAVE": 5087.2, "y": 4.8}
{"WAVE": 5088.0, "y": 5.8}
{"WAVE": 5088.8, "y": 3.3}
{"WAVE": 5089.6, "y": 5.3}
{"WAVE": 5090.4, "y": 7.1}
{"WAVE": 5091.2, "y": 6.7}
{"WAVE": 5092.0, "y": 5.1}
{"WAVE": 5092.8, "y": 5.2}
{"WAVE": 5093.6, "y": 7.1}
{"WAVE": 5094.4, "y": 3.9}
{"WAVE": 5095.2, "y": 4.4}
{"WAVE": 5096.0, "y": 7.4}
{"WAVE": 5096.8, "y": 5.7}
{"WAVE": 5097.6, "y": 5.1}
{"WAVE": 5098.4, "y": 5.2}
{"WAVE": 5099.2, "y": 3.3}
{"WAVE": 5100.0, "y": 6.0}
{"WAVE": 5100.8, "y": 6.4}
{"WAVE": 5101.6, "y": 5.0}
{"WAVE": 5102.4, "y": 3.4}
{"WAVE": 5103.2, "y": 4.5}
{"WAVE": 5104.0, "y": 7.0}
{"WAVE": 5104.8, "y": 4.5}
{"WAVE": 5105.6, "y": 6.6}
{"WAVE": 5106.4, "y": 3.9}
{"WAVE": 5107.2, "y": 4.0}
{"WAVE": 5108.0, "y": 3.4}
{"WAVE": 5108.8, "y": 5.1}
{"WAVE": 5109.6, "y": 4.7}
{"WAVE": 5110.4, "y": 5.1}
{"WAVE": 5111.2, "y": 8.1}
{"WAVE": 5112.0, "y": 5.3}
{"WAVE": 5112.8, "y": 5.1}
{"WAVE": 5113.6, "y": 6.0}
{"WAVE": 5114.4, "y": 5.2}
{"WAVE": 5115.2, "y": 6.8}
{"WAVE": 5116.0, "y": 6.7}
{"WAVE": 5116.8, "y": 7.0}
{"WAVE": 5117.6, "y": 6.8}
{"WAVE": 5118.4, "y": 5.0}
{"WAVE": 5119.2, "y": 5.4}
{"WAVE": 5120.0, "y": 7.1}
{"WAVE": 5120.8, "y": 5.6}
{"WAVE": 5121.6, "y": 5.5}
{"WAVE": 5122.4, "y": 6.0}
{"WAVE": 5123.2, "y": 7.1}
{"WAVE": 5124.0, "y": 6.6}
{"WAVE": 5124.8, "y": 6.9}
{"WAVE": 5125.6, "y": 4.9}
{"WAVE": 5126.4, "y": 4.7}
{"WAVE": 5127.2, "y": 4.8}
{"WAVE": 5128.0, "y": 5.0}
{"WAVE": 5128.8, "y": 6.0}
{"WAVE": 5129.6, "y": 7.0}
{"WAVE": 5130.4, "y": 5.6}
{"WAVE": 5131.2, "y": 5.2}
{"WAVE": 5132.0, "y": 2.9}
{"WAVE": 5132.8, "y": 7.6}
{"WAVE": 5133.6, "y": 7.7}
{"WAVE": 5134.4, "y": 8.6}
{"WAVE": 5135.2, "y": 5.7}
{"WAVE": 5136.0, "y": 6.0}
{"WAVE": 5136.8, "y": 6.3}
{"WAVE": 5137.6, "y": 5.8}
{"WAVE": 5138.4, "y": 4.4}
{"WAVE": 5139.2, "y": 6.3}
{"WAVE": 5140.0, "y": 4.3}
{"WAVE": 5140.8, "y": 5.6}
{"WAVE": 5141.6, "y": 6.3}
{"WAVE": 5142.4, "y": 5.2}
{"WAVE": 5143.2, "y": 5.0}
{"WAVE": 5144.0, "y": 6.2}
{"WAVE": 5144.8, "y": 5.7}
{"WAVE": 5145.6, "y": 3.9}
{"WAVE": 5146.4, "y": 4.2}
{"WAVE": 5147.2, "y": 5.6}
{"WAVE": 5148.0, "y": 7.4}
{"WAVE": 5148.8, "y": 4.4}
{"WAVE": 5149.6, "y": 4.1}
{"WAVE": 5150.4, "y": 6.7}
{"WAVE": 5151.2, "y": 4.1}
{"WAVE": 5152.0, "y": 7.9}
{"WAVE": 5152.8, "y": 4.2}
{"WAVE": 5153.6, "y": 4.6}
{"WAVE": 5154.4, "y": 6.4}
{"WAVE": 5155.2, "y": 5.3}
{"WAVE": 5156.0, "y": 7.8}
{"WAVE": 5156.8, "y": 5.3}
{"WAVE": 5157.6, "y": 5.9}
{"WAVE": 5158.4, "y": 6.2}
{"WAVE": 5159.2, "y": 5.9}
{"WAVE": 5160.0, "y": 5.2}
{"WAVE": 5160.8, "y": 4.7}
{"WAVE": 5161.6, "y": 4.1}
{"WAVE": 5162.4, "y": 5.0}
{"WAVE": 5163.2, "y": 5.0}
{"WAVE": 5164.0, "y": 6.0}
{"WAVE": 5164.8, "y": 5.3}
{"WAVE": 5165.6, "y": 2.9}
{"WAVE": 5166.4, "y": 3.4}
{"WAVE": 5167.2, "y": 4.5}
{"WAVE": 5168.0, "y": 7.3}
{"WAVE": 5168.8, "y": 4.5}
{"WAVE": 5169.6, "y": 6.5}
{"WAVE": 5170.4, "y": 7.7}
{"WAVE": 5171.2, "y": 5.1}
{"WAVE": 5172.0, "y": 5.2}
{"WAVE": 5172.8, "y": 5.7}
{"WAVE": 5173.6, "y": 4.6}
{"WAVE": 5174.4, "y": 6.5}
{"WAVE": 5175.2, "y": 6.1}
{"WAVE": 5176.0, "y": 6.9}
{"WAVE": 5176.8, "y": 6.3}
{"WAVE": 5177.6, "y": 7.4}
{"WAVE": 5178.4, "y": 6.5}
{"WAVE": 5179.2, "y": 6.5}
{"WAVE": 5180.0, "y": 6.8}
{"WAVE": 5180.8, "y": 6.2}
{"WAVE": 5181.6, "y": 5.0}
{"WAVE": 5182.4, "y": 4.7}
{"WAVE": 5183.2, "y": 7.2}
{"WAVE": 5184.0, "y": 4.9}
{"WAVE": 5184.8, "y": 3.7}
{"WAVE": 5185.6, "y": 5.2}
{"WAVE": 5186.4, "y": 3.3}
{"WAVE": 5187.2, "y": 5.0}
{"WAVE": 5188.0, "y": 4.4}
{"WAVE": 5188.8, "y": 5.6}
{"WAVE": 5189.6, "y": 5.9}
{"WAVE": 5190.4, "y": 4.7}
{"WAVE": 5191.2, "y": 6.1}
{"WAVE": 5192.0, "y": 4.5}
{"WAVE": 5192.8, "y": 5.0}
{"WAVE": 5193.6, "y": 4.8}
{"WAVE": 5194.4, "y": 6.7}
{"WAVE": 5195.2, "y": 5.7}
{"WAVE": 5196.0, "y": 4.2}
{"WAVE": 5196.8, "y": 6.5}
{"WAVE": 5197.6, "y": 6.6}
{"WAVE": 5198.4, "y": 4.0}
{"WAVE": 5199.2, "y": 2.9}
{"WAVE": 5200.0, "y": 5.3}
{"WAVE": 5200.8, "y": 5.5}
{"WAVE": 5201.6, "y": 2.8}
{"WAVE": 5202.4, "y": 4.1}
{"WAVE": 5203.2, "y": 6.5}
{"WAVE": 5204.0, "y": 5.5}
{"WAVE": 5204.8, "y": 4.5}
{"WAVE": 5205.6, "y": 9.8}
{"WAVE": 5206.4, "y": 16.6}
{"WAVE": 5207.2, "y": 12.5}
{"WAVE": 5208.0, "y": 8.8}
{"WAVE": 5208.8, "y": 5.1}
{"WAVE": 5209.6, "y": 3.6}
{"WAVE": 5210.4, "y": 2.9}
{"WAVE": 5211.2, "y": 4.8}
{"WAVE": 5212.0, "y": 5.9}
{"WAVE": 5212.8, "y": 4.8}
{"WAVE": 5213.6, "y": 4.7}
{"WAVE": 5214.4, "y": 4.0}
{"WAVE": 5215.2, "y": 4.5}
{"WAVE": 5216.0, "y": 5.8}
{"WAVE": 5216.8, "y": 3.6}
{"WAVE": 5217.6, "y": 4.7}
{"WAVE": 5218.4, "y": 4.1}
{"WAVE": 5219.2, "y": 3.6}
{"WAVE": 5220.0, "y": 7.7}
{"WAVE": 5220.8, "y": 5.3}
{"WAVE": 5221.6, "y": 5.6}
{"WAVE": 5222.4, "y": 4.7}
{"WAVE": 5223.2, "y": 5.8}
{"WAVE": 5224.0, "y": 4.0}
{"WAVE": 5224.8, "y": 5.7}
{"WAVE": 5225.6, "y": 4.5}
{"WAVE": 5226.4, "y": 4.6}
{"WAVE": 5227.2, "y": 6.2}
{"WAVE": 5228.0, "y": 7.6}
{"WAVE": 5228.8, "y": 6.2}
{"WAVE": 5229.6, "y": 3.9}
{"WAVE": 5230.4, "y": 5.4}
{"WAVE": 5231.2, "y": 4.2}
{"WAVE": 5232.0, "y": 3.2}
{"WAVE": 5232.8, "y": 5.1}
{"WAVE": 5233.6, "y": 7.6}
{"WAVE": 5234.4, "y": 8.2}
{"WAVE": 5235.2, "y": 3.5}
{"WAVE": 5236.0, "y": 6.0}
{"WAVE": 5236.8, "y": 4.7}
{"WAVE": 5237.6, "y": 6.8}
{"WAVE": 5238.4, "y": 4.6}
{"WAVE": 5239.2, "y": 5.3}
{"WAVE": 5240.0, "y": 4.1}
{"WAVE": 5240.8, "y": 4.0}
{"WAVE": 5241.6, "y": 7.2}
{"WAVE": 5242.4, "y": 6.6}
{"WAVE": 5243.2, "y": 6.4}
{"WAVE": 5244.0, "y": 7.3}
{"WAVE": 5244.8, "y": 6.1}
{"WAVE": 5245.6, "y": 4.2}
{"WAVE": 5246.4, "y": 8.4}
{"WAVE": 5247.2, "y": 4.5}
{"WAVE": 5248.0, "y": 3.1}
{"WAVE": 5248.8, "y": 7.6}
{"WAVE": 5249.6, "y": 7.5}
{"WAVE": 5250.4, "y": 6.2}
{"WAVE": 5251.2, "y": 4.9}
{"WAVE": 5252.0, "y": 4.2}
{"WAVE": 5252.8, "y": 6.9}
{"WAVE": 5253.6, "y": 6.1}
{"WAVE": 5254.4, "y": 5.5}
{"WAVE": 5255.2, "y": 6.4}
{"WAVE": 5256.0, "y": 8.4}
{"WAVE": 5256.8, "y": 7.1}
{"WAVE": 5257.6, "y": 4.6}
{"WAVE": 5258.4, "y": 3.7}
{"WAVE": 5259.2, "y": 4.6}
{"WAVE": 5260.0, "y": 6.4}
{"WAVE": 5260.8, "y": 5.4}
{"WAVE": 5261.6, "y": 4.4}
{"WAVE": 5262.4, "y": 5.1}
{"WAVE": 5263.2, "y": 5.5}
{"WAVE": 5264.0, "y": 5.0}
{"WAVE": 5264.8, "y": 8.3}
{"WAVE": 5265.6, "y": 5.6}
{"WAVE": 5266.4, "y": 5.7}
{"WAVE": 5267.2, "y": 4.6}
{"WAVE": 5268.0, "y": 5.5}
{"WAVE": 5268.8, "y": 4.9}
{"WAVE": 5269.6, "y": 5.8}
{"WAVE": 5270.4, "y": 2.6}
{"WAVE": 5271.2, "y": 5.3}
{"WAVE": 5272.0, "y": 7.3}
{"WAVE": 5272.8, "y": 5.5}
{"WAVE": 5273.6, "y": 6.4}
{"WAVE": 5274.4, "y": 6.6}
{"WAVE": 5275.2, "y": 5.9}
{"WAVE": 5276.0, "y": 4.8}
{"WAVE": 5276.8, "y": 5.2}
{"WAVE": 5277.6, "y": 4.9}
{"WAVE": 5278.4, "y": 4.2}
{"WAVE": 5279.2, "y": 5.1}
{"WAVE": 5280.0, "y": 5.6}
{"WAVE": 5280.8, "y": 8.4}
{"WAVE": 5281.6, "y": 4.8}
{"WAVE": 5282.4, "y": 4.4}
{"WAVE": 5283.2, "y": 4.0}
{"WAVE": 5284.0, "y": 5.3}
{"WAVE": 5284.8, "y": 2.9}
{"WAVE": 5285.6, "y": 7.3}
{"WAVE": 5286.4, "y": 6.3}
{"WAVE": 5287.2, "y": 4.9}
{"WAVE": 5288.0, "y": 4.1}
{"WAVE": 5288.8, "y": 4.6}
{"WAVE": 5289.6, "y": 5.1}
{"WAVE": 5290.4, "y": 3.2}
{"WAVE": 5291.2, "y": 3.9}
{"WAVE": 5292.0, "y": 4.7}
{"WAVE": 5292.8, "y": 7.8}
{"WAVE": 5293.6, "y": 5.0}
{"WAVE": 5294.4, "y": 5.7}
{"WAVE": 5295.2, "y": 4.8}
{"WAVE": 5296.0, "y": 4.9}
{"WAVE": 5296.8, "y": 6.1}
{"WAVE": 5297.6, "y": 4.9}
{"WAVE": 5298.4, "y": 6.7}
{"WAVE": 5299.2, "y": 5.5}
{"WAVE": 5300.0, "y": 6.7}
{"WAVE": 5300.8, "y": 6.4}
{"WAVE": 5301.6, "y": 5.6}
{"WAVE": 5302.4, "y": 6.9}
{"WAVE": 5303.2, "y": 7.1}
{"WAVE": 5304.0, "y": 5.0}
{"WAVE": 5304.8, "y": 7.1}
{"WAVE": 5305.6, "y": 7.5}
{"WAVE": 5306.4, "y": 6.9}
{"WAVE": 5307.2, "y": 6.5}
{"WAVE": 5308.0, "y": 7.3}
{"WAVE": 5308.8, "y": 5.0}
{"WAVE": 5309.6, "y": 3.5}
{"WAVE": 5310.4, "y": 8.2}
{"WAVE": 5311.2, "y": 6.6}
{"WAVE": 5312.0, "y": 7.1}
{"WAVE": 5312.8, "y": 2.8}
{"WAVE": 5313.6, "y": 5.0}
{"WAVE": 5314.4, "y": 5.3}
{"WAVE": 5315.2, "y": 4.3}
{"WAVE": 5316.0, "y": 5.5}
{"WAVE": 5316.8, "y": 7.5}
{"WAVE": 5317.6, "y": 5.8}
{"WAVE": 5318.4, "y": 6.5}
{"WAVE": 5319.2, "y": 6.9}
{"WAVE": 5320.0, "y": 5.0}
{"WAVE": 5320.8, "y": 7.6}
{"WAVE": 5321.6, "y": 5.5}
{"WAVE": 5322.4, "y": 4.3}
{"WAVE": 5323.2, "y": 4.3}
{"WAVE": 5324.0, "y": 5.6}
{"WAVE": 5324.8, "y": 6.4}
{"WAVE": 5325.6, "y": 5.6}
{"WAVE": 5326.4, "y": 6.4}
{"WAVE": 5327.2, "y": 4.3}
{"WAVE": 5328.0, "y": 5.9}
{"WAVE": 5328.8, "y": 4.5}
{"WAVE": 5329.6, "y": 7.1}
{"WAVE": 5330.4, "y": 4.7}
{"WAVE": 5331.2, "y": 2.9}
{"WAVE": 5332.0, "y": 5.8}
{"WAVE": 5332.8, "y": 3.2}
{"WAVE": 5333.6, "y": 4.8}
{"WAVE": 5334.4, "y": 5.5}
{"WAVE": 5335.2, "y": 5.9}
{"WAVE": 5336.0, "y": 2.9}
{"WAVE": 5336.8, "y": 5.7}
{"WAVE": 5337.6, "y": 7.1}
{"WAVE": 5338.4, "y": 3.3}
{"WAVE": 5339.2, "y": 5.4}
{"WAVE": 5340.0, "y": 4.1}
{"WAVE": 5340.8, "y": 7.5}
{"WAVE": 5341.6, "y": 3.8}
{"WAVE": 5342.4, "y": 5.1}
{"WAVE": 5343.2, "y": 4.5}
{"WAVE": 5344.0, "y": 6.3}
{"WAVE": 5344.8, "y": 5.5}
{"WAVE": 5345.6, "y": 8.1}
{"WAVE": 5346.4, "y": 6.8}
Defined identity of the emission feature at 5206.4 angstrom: H-beta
